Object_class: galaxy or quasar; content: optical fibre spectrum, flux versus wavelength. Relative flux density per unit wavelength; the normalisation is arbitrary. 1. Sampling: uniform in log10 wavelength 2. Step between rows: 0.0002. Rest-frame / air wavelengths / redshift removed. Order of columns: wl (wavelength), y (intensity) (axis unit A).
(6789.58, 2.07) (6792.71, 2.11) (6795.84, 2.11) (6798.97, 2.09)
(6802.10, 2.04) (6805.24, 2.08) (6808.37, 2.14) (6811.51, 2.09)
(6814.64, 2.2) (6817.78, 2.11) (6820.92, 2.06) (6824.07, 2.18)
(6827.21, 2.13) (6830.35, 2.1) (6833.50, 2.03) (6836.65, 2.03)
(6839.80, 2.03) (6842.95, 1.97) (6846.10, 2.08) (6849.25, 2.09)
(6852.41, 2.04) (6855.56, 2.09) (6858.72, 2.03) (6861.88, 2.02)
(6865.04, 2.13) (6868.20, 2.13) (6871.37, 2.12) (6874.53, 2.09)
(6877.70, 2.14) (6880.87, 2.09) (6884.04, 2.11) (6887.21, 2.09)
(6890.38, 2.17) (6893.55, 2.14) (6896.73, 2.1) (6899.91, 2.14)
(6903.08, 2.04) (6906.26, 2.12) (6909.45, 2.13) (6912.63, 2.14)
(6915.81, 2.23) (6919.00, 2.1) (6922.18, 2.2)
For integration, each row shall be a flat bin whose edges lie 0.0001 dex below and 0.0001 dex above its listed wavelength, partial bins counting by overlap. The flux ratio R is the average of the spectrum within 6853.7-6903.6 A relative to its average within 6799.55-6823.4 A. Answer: 1.00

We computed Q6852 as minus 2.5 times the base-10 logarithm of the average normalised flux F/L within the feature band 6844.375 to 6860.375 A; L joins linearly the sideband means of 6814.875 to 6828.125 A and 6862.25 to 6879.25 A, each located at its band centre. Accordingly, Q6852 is 0.03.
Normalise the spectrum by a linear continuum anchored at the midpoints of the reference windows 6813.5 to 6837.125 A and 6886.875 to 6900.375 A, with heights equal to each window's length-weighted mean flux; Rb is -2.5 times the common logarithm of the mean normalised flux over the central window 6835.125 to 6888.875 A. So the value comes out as 0.02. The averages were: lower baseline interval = 2.11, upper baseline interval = 2.13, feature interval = 2.08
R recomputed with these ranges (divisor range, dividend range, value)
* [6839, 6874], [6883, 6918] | 1.03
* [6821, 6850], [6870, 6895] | 1.02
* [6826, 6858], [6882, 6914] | 1.03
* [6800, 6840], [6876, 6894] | 1.01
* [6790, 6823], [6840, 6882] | 0.99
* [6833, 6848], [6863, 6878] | 1.04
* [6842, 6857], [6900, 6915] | 1.03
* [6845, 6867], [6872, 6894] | 1.02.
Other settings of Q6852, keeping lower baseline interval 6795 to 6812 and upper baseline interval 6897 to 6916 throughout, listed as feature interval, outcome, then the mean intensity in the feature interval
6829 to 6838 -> 0.03 mag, 2.05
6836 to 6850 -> 0.03 mag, 2.04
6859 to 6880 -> 0.01 mag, 2.1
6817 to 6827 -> -0.01 mag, 2.12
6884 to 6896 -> 0.00 mag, 2.13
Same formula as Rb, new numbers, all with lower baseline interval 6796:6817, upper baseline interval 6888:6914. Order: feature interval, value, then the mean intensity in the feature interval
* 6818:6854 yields 0.022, 2.07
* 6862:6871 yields 0.003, 2.11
